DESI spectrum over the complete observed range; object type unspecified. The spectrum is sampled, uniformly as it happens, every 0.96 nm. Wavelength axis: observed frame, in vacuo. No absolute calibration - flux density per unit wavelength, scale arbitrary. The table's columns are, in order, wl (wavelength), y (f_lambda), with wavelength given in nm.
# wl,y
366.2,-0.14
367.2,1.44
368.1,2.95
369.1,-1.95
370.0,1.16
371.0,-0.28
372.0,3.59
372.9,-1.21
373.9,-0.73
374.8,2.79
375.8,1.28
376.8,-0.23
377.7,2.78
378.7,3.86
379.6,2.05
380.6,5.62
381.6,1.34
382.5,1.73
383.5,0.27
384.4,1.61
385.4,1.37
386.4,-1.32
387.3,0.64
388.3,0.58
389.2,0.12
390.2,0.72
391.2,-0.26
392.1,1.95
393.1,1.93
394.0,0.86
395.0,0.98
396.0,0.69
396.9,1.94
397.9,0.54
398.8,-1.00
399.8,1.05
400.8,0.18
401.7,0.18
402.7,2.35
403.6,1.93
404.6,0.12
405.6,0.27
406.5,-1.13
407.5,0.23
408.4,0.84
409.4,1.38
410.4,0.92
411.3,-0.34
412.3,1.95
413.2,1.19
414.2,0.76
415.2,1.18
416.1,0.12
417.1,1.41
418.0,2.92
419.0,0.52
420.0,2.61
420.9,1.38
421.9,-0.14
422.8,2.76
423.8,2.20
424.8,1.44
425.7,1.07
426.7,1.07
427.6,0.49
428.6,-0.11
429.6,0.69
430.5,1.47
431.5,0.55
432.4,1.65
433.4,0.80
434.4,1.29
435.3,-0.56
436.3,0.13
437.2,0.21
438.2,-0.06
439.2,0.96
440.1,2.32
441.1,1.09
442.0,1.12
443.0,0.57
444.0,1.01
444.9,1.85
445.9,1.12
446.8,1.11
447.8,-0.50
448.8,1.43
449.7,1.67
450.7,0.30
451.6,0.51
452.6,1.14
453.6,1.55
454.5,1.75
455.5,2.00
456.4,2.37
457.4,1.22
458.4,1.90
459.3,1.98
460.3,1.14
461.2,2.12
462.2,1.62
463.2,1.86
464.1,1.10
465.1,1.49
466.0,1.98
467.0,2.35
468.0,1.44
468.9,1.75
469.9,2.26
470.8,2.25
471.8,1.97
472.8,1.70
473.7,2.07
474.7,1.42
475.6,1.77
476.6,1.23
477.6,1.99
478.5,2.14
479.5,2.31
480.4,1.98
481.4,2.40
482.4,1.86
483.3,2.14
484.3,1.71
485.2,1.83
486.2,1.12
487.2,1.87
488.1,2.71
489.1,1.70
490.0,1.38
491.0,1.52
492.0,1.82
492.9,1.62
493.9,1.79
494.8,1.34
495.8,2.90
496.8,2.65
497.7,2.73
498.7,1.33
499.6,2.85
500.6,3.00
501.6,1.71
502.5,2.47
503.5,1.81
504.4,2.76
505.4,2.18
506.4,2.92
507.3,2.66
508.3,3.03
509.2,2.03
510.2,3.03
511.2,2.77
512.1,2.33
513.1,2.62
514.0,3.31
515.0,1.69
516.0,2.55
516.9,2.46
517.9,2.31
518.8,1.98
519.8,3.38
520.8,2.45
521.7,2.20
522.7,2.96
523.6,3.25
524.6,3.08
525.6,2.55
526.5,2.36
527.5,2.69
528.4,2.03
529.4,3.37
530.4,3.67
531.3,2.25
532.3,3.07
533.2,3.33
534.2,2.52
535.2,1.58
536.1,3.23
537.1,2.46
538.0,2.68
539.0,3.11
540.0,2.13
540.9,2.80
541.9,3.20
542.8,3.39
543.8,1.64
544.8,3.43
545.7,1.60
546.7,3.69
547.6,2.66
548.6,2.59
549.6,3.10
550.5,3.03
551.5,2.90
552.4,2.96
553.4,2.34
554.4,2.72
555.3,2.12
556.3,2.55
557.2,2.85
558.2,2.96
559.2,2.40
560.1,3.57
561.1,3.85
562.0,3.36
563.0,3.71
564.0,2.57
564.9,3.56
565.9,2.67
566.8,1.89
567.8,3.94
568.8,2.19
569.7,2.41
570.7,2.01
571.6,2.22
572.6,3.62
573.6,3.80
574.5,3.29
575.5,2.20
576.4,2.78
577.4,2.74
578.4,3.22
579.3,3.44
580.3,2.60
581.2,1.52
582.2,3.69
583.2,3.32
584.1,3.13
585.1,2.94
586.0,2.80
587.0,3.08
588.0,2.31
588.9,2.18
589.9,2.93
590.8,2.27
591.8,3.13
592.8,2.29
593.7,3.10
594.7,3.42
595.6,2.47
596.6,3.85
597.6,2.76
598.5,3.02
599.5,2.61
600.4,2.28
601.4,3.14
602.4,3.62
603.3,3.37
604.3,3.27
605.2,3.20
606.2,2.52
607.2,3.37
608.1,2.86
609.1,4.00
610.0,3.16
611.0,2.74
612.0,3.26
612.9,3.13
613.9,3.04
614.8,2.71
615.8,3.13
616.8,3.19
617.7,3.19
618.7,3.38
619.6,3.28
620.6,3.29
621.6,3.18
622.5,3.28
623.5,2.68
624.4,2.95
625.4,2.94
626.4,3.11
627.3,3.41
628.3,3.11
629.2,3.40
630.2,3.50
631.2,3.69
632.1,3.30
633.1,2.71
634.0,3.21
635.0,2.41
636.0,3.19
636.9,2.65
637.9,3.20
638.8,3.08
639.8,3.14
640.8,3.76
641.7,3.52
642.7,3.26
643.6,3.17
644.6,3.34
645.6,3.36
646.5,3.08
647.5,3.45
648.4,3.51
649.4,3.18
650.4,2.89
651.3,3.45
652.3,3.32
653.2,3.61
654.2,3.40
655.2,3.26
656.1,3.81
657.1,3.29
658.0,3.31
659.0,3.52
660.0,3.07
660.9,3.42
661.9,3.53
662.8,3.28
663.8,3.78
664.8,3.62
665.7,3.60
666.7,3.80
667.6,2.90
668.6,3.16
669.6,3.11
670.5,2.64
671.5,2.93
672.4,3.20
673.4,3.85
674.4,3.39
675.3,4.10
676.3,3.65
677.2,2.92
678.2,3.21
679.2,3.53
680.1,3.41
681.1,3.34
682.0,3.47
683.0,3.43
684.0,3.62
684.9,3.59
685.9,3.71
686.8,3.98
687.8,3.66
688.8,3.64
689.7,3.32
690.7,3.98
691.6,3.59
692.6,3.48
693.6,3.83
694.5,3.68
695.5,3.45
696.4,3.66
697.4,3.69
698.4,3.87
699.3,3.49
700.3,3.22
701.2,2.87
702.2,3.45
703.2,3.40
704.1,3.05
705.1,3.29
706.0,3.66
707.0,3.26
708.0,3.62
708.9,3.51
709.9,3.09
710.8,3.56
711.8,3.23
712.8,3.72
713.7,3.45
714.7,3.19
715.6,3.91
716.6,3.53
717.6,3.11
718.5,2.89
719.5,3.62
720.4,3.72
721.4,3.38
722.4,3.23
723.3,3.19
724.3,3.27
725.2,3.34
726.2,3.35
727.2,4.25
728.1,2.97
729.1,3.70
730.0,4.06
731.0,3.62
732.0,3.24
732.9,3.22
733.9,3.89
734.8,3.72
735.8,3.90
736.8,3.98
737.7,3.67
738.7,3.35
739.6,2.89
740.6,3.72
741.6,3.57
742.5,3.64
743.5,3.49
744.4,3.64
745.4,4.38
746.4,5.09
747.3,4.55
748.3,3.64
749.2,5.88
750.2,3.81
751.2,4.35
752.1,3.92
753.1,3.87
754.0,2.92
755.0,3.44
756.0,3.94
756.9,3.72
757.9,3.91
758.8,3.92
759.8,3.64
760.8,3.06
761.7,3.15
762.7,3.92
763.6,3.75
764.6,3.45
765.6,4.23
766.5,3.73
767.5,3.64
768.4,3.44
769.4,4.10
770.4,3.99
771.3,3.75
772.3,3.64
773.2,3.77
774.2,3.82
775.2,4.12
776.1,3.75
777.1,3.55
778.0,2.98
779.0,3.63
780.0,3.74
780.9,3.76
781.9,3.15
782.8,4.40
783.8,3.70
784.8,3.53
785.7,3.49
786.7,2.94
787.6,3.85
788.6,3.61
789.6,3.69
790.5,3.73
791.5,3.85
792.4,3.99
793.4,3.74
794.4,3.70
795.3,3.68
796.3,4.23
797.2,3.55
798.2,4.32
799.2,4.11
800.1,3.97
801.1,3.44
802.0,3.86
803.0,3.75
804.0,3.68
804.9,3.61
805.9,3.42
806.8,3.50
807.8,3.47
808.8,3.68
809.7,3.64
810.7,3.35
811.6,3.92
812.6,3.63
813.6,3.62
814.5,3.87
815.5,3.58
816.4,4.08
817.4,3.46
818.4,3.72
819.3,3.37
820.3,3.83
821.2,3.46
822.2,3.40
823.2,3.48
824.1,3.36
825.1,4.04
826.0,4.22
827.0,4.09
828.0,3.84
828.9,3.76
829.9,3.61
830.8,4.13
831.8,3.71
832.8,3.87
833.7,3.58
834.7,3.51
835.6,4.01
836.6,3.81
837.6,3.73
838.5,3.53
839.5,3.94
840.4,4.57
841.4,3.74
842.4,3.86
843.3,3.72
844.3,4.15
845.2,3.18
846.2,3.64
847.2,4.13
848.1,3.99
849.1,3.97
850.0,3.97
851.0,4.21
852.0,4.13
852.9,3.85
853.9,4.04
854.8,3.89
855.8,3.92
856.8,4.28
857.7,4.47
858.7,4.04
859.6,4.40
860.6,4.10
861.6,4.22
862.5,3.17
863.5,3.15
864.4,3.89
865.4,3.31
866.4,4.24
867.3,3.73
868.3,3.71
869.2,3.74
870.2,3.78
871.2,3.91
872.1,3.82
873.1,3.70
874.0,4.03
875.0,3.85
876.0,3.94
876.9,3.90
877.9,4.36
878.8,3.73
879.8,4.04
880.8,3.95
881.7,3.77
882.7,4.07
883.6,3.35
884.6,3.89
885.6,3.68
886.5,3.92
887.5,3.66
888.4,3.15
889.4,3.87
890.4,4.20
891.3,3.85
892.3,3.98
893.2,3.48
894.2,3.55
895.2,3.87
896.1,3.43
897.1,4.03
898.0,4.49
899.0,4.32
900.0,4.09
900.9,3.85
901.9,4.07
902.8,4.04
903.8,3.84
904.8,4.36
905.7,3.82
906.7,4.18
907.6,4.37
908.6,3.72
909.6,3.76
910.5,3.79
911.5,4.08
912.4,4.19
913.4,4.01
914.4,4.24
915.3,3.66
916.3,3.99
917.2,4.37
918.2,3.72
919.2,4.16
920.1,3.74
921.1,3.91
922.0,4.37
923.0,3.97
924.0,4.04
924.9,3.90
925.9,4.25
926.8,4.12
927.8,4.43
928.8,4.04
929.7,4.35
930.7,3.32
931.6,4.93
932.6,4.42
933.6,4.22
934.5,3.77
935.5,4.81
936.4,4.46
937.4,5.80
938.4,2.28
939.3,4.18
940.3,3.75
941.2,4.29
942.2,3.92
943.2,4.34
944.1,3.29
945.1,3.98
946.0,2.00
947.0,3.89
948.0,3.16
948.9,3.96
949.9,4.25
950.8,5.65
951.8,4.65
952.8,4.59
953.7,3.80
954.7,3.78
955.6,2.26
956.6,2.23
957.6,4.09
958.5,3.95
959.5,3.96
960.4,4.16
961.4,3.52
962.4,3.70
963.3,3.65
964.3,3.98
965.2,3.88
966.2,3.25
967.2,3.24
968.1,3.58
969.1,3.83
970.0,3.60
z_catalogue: 0.14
